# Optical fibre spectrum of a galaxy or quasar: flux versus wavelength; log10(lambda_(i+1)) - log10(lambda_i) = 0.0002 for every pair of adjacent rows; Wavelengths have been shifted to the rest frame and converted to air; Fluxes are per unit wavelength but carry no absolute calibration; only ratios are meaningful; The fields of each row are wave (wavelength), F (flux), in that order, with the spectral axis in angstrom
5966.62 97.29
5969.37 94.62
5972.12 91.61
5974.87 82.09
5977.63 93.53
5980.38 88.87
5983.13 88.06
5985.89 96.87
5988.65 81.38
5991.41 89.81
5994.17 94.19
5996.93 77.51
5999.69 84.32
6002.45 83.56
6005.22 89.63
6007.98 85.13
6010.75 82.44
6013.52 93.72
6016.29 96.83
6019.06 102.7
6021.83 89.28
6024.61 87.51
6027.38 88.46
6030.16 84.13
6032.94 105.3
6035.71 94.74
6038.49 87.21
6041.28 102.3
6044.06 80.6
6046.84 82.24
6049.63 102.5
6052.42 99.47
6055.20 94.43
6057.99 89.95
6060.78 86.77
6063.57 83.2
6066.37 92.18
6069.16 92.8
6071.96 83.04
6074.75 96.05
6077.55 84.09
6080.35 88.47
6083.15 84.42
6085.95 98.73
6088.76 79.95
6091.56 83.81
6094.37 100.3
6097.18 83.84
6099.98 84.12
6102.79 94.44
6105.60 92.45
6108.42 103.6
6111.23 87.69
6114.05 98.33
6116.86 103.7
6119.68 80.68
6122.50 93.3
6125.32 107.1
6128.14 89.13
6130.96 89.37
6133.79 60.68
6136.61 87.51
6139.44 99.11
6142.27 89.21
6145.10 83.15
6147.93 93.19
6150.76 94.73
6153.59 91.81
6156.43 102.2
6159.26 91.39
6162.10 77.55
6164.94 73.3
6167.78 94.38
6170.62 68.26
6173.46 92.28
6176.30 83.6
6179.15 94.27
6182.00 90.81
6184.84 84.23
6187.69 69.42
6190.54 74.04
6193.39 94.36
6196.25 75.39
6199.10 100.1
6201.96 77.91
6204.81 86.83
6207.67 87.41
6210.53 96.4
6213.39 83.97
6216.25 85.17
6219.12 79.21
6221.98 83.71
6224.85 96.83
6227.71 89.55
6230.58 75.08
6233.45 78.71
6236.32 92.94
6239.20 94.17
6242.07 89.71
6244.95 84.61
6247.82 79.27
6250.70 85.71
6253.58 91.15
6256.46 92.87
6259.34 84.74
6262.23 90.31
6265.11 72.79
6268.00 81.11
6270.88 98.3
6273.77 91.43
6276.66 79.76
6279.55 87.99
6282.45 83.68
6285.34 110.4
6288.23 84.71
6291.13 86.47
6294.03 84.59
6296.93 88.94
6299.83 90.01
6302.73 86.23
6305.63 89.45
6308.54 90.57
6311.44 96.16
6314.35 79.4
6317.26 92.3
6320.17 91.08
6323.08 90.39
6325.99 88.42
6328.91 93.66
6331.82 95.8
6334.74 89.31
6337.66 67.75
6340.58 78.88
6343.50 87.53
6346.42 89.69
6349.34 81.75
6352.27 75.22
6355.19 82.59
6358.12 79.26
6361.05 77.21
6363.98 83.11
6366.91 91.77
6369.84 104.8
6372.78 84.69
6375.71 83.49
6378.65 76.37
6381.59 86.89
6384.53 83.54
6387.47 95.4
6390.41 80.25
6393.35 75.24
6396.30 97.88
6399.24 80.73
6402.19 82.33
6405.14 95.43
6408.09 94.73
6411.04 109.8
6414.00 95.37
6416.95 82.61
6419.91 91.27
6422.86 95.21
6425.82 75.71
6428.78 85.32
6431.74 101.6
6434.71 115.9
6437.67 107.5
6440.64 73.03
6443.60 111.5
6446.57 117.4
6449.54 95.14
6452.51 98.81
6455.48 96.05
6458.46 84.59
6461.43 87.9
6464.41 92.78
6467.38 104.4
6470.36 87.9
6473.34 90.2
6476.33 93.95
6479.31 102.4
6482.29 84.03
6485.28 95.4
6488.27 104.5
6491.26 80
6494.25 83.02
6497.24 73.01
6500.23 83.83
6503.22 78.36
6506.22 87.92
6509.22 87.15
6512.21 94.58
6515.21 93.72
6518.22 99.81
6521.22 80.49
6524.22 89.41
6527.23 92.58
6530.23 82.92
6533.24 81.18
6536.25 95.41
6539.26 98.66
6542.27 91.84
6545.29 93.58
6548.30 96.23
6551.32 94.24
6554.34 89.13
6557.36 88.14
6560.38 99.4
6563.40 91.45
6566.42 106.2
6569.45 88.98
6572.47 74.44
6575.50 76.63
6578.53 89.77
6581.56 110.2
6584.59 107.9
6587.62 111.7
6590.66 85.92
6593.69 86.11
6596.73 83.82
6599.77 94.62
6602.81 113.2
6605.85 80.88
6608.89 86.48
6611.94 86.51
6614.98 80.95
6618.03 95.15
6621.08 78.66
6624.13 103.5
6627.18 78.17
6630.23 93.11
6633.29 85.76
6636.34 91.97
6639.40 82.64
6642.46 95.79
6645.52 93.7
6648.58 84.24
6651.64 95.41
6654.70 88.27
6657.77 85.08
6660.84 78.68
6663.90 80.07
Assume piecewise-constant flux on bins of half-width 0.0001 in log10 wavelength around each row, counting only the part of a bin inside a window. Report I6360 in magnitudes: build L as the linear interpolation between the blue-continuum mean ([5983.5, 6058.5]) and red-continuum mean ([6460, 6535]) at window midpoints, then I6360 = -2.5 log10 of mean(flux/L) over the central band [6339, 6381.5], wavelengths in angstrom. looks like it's 0.070 mag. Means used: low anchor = 90.6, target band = 84.1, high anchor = 89.3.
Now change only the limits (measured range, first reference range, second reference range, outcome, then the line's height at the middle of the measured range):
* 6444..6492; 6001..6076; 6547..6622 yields -0.04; 91.7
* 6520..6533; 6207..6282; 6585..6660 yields 0.04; 89.3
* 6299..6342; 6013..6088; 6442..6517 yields 0.05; 92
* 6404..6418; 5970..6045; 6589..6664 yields -0.08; 89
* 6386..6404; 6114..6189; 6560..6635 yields 0.05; 89.9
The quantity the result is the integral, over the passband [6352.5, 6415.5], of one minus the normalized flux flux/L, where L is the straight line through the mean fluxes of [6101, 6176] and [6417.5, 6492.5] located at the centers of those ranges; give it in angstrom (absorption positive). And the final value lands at 4.2 angstrom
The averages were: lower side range 89.8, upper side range 94.8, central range 87.4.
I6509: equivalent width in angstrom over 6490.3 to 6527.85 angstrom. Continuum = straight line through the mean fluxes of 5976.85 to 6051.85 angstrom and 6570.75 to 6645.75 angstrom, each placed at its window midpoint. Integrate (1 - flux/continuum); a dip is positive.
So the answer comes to 1.72 angstrom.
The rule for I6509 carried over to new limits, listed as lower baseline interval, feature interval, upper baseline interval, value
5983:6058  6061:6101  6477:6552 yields 1.0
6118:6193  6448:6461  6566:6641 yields -0.6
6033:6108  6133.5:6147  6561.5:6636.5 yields 0.7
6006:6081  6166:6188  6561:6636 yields 1.4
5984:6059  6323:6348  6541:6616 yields 1.4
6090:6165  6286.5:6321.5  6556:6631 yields 0.9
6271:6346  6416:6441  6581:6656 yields -1.0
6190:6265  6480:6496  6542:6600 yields 0.3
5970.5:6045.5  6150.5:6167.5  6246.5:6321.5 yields 0.1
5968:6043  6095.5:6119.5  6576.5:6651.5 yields -0.7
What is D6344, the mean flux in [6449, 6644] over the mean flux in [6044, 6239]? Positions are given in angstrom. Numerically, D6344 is 1.0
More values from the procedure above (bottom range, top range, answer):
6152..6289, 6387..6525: 1.06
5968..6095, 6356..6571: 1.01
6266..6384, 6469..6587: 1.05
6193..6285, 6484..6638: 1.04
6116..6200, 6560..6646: 1.05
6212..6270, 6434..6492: 1.12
